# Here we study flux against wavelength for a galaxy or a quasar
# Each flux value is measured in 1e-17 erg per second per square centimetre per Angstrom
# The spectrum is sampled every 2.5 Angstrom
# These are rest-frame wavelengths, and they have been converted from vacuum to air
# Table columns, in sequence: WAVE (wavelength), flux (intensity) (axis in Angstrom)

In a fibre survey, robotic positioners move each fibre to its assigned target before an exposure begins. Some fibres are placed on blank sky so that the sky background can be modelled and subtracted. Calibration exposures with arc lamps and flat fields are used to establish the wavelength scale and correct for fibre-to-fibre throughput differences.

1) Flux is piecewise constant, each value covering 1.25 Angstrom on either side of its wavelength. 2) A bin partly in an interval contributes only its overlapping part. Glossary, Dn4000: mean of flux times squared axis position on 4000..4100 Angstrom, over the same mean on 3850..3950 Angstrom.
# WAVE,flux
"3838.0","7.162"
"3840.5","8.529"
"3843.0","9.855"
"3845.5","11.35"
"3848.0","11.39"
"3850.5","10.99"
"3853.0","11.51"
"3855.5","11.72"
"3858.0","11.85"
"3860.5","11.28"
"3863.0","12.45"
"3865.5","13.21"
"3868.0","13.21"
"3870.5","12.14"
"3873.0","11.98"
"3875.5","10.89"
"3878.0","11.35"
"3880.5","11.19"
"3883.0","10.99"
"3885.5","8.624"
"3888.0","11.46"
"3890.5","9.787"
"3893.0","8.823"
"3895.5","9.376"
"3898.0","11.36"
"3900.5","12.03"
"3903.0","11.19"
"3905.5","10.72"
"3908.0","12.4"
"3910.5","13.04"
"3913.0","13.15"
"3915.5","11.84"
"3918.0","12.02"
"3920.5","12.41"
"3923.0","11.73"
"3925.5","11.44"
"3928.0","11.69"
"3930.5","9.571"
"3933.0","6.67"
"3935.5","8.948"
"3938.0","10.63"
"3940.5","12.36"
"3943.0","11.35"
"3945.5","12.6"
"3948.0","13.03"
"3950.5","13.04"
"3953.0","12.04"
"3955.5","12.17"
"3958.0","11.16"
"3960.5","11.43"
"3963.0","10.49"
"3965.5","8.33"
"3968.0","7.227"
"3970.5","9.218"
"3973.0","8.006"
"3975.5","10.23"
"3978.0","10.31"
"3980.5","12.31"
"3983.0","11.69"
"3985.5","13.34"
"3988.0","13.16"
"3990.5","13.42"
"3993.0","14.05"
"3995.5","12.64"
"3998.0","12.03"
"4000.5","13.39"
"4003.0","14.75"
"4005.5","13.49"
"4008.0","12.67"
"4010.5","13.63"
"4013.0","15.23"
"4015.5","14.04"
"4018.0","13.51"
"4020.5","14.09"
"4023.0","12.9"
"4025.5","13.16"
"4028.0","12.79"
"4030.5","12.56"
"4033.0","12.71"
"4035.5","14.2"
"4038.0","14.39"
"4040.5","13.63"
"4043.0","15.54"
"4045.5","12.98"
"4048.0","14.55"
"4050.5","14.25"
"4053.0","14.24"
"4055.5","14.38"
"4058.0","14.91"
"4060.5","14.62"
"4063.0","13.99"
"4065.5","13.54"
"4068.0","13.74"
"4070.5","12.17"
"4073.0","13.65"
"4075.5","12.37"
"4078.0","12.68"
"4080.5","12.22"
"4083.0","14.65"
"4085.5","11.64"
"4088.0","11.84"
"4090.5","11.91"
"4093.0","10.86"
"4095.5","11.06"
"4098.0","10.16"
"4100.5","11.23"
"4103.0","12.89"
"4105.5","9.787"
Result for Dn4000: 1.27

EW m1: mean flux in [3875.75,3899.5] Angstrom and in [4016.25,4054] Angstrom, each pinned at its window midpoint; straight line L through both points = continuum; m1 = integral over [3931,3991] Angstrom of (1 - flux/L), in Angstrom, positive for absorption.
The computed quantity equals 5.5 Angstrom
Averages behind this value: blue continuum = 10.4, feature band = 10.9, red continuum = 13.7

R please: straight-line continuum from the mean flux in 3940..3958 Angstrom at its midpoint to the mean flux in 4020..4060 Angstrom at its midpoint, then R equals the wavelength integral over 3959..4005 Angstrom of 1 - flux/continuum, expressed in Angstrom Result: 5.01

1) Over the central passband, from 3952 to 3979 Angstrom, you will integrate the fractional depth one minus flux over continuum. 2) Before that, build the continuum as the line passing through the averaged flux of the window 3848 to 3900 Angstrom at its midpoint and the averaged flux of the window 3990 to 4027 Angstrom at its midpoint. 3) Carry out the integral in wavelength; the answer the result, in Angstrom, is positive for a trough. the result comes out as 5.8 Angstrom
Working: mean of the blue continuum 11.2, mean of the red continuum 13.5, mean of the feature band 10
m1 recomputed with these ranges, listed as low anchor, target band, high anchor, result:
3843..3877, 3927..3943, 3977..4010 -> 3.0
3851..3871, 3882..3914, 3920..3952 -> 1.8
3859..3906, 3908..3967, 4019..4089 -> 2.7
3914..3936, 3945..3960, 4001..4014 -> -0.6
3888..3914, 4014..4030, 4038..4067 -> 0.3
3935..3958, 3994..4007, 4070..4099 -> -1.4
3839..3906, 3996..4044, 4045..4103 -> -4.4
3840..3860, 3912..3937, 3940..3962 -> 1.9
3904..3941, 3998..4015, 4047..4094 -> -1.8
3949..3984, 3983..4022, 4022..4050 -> -4.4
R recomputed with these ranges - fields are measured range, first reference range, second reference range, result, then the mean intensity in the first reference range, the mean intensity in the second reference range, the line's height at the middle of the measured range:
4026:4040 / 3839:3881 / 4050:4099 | -0.76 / 11.4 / 12.9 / 12.6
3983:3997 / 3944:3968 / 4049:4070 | -1.01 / 11.4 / 14.1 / 12.3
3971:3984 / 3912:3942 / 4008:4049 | 2.06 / 11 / 13.7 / 12.4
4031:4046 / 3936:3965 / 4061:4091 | -1.58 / 11.7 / 12.9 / 12.6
